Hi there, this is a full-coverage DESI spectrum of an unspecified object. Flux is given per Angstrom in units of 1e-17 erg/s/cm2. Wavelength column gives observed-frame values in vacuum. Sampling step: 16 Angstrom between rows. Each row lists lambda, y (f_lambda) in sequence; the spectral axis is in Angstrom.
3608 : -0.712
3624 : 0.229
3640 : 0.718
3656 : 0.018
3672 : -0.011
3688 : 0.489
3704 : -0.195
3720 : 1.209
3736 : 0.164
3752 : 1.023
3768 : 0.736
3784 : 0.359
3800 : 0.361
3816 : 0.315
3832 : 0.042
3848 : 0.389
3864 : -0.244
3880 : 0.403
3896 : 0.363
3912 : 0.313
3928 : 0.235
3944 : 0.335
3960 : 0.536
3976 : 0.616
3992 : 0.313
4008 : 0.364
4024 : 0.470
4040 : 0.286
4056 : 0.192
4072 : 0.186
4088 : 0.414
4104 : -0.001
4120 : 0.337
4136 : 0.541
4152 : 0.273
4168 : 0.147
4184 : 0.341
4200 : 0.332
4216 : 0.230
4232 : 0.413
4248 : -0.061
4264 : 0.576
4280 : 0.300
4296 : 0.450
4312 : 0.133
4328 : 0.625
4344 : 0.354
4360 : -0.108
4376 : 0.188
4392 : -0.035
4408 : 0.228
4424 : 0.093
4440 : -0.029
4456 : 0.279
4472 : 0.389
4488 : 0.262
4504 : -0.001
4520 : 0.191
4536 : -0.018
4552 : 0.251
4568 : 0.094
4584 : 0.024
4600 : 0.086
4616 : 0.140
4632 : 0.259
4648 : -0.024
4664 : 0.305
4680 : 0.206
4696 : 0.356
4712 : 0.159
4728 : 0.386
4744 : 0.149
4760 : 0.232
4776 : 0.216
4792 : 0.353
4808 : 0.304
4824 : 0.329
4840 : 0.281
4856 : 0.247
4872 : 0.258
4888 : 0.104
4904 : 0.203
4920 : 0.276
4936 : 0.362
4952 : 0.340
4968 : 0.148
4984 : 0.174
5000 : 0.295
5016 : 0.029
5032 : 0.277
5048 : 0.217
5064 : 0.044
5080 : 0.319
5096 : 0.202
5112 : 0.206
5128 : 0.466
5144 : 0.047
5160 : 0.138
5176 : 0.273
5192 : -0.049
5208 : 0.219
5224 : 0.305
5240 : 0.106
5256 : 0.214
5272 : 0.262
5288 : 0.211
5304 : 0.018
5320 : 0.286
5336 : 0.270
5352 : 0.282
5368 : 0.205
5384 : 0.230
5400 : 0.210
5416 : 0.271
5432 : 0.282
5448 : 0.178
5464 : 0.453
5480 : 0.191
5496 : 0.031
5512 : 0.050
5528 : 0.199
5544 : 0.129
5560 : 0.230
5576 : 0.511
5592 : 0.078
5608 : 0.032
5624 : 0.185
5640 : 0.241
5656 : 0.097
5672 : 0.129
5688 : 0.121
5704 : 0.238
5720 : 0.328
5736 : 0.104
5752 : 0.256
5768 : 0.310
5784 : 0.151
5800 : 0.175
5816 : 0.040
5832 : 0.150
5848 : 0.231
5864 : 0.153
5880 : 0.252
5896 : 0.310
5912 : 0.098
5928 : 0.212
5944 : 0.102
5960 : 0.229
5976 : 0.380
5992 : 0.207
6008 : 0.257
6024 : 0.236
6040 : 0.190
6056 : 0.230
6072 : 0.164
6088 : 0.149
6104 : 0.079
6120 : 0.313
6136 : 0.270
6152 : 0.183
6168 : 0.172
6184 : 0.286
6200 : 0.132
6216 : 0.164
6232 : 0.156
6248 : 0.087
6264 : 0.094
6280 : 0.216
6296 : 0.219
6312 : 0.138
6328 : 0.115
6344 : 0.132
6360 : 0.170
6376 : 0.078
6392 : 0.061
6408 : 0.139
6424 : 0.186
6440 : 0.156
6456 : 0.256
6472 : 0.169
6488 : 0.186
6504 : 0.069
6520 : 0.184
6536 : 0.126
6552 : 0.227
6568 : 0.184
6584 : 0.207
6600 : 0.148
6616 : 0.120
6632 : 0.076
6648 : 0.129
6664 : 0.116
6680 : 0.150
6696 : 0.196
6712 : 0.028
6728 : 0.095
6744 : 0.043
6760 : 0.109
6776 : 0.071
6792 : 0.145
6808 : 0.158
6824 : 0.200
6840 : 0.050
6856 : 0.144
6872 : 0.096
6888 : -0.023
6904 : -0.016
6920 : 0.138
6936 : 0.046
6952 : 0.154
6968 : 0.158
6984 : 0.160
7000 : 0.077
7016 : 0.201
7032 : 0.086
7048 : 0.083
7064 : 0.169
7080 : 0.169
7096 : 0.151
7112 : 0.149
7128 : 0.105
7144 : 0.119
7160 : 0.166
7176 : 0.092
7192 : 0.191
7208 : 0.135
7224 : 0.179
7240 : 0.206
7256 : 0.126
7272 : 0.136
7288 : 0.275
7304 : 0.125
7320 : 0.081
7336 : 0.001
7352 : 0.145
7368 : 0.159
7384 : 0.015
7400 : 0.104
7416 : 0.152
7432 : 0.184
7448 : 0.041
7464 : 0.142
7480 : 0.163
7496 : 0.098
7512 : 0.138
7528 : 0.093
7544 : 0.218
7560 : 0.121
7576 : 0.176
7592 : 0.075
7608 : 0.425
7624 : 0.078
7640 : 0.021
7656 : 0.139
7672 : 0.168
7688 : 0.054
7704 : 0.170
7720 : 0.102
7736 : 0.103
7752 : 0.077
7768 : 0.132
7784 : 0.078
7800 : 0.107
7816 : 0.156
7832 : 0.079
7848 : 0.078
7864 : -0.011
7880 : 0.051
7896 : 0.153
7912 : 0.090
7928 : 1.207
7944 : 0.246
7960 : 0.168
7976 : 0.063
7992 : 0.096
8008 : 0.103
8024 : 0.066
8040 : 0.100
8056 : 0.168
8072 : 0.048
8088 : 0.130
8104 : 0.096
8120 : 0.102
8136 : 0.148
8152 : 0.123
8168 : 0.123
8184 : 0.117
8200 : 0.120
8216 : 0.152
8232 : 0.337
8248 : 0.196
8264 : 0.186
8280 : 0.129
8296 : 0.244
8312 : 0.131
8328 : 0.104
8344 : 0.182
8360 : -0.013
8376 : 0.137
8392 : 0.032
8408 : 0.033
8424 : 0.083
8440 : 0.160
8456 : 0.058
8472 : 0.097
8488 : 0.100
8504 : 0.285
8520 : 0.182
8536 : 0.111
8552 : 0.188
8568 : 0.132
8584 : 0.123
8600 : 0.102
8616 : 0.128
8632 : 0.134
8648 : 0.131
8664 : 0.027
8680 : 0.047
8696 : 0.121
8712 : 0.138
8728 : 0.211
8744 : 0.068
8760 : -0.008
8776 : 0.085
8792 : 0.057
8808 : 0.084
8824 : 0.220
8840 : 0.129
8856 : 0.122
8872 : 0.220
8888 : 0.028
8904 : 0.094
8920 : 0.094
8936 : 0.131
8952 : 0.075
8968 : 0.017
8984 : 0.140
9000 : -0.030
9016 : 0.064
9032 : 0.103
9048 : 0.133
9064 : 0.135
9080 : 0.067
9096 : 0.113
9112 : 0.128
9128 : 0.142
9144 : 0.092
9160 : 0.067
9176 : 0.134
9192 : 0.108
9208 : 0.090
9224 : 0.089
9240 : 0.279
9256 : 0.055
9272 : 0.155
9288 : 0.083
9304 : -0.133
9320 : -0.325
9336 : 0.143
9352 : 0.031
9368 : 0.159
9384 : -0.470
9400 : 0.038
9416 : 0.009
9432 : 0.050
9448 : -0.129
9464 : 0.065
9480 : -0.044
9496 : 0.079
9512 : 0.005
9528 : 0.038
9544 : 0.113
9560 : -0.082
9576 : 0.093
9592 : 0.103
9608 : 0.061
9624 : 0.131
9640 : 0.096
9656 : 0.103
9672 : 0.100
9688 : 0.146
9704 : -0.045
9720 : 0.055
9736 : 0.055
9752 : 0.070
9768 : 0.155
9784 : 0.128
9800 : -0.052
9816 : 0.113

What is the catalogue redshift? 1.13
